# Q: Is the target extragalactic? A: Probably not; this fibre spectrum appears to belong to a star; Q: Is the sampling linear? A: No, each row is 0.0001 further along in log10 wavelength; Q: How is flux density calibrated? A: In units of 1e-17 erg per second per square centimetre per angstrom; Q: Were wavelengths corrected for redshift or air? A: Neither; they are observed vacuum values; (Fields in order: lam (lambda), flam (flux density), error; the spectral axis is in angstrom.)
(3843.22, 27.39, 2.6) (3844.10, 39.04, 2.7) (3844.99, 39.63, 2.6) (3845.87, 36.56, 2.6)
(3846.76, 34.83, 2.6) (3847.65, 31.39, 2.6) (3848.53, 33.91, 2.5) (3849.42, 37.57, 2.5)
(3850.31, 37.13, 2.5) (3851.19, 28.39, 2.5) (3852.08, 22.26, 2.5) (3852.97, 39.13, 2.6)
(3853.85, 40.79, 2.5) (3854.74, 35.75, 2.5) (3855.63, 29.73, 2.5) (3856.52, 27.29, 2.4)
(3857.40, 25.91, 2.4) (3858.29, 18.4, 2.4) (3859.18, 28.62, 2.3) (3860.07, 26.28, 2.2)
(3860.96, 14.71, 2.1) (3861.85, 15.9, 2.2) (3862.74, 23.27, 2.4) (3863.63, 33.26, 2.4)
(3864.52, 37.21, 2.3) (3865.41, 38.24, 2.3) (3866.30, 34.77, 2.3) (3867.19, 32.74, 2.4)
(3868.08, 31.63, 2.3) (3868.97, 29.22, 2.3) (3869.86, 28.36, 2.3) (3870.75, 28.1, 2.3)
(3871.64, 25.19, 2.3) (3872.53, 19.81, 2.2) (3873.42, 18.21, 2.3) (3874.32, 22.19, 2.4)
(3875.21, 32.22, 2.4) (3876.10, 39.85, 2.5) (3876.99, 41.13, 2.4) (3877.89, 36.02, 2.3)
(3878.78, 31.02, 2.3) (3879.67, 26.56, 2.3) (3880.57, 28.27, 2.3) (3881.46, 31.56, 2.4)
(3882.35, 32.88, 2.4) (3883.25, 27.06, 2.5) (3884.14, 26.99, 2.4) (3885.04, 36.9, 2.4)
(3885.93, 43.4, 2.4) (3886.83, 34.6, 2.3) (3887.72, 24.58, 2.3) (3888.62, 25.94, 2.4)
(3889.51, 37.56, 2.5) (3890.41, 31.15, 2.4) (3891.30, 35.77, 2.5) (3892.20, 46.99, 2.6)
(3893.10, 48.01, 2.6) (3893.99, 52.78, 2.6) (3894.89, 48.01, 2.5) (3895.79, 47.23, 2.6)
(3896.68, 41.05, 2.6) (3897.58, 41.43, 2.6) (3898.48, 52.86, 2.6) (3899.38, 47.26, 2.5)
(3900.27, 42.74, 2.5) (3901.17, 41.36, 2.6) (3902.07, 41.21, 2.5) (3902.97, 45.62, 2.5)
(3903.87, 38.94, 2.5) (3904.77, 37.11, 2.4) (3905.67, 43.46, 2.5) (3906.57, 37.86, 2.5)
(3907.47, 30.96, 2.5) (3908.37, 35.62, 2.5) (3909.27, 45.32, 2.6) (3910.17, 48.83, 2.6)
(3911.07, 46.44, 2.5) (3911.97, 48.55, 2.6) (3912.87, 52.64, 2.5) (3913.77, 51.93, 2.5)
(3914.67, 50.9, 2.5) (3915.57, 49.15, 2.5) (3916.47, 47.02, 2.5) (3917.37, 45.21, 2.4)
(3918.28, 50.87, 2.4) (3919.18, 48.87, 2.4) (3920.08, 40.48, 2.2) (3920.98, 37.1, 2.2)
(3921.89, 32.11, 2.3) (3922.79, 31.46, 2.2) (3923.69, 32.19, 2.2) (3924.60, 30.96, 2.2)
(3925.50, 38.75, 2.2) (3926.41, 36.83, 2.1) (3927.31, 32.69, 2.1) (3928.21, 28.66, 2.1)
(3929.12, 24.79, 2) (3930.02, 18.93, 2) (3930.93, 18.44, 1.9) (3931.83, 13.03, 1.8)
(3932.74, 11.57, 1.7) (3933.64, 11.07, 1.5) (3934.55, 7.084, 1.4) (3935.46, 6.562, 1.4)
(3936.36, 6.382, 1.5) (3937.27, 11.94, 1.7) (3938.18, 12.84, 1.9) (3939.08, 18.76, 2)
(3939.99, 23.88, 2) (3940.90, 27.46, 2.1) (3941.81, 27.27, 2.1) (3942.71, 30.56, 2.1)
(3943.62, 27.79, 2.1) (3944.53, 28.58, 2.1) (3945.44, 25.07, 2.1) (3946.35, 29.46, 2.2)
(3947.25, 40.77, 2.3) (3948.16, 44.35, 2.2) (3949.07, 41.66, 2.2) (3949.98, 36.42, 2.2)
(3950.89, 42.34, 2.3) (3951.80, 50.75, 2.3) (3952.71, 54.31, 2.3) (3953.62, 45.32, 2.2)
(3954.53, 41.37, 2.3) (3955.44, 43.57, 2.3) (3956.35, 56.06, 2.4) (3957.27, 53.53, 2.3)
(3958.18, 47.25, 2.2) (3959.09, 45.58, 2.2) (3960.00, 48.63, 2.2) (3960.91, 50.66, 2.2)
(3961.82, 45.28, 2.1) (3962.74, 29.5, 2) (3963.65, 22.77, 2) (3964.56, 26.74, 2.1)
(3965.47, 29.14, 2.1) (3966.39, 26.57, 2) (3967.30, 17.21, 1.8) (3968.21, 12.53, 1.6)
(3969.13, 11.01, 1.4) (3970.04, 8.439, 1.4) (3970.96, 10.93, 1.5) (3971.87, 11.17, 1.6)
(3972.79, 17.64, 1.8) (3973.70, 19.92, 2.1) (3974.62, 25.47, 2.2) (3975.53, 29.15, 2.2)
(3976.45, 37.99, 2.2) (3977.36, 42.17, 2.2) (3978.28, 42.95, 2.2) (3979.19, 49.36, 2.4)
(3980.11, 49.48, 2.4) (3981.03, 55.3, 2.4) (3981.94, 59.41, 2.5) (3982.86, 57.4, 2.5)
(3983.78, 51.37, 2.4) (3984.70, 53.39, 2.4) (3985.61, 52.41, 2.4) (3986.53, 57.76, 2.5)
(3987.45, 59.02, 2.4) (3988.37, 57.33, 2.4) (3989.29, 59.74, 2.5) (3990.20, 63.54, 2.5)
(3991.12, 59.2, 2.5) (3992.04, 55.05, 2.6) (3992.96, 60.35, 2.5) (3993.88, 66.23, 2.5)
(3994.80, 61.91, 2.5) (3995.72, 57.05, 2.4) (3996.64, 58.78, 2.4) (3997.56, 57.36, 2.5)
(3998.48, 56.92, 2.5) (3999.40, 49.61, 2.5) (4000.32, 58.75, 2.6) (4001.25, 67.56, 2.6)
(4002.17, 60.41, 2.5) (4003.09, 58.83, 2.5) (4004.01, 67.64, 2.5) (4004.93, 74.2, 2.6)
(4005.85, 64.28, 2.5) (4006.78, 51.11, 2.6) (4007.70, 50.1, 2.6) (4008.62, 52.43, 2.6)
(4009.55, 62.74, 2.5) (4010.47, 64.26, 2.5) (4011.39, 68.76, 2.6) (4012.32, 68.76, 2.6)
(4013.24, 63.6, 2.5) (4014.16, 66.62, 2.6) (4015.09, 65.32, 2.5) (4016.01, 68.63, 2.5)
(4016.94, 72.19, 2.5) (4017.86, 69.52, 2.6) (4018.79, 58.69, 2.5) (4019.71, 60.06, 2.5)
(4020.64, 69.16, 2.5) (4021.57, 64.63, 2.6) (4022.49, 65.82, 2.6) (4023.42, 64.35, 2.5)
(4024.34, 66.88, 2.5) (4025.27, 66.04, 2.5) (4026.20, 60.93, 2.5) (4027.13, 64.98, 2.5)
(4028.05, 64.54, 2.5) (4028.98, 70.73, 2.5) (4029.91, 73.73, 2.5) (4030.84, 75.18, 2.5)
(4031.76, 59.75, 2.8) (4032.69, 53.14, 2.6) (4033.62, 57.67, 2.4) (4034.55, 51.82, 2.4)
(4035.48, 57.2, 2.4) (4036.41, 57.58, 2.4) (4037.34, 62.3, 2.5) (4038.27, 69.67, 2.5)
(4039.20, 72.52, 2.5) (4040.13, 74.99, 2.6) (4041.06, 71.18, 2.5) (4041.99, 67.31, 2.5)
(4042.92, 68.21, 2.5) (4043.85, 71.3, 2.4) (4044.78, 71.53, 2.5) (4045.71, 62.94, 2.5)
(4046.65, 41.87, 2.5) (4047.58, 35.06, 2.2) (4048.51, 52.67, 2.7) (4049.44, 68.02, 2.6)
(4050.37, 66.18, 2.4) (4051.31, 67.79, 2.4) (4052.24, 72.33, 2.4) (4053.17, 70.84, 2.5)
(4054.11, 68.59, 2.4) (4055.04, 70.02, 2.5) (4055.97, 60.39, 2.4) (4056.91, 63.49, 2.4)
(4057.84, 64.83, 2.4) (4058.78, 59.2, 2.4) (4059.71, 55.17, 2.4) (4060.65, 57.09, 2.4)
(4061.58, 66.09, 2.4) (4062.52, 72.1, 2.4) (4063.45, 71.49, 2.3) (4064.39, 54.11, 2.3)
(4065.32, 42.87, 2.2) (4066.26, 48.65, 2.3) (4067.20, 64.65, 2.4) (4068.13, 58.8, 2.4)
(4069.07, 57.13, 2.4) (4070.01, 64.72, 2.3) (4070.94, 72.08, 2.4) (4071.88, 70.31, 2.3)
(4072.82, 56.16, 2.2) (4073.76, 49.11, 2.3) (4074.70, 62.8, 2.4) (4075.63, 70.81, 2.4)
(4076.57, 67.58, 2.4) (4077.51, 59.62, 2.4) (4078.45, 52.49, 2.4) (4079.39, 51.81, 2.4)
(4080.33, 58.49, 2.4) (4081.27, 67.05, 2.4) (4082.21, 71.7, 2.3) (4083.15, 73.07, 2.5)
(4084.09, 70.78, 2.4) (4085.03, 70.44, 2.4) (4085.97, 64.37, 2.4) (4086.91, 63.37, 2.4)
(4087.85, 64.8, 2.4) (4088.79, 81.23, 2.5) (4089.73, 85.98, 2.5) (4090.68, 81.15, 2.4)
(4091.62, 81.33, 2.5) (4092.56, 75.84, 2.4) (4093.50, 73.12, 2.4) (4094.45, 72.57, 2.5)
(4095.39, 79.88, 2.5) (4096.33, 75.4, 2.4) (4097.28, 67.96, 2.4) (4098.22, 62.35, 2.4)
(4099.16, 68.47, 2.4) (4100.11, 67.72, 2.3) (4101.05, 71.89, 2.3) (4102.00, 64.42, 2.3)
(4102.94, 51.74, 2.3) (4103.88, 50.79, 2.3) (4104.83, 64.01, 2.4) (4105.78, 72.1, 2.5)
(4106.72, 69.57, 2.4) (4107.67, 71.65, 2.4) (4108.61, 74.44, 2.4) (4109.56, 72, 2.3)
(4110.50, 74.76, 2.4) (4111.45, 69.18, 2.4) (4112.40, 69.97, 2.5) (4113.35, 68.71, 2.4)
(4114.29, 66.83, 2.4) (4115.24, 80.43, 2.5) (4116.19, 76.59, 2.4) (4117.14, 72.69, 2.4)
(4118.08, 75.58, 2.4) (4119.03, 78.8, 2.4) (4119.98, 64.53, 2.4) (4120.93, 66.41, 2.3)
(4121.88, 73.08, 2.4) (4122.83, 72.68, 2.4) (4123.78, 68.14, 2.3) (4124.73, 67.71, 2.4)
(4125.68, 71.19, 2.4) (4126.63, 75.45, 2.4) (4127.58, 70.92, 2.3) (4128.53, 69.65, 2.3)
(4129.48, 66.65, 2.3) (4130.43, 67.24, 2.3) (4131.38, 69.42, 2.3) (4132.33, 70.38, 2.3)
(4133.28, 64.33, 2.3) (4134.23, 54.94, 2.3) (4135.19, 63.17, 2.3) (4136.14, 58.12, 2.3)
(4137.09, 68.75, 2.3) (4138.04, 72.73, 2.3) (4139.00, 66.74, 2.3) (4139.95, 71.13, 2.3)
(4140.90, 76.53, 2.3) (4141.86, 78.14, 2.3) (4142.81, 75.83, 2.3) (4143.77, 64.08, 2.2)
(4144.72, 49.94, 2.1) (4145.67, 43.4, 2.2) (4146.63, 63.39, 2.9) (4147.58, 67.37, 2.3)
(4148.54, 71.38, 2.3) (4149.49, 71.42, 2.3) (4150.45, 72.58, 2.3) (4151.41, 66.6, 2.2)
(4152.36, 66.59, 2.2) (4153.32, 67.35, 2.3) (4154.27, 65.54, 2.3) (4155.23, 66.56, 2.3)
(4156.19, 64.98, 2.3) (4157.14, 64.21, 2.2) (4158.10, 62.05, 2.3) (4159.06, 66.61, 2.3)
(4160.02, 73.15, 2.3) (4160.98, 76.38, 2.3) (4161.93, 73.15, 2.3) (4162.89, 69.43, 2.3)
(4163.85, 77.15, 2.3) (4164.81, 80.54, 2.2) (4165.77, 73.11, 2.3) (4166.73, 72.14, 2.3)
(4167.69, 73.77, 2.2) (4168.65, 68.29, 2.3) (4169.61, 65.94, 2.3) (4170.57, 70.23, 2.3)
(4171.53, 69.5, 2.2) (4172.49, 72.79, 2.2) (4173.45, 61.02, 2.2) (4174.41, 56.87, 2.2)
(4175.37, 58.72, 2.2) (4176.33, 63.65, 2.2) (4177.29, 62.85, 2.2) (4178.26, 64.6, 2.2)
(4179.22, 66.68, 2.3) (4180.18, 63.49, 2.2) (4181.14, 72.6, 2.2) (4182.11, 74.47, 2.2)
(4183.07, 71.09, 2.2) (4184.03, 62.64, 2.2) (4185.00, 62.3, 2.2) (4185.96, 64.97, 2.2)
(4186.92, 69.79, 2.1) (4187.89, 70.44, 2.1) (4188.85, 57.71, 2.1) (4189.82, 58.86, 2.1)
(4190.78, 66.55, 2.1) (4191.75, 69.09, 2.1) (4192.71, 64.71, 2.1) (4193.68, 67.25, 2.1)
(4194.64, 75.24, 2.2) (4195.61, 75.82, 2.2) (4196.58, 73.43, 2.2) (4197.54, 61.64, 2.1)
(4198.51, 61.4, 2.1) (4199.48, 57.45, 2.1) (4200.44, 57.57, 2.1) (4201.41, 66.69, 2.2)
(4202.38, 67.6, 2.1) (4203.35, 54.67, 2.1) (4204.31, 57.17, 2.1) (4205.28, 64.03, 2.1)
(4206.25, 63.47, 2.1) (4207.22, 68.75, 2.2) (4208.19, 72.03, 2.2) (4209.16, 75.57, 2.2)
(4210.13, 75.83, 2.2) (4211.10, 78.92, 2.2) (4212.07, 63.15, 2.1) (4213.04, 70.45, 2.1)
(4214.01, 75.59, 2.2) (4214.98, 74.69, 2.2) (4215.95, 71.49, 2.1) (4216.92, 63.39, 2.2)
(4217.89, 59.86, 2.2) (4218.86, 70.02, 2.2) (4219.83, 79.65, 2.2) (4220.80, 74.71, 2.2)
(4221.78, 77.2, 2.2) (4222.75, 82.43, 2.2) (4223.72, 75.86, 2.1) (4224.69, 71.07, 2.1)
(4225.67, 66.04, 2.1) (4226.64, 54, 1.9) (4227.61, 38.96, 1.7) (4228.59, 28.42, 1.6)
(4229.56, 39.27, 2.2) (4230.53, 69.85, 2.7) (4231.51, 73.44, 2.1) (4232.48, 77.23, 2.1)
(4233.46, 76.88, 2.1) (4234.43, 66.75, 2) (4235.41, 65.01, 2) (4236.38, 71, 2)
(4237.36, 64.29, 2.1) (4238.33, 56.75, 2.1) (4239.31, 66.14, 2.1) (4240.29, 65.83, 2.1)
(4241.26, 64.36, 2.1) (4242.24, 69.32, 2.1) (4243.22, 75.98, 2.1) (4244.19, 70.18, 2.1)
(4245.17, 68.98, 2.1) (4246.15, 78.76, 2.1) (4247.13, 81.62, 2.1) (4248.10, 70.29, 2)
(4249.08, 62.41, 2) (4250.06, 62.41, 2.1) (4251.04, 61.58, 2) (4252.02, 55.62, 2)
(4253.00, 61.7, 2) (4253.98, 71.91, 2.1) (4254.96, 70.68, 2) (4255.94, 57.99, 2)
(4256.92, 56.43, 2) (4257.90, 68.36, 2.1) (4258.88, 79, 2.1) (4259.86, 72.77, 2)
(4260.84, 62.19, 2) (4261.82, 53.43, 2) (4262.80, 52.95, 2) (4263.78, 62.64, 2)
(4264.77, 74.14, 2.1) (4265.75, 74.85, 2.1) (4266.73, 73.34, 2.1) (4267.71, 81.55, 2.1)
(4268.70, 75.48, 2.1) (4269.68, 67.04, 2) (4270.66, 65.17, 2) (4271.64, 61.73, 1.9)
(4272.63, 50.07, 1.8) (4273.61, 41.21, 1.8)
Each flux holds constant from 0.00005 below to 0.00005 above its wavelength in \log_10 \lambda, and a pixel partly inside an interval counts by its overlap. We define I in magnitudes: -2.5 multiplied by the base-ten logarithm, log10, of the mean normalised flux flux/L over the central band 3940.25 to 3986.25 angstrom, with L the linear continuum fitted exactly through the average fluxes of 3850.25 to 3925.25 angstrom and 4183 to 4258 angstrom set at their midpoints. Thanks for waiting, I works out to 0.17 mag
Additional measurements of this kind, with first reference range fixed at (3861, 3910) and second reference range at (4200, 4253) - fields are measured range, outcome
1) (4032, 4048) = -0.24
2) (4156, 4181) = -0.11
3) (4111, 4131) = -0.24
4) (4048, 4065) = -0.25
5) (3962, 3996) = 0.09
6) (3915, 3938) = 0.34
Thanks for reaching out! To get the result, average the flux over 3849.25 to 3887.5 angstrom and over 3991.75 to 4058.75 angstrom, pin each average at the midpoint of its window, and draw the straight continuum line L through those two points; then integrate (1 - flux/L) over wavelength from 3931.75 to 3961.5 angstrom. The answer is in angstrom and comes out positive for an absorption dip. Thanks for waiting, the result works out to 9.4 angstrom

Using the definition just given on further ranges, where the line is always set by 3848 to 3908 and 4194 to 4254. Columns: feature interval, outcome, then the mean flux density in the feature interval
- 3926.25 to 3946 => 9.6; 20.3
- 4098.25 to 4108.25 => -1.8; 65.2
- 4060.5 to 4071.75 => -2.0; 61.2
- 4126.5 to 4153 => -3.6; 66.9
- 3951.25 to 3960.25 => -1.6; 48.6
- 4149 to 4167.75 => -2.9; 70.1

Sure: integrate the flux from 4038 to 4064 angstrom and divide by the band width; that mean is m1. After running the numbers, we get 64.7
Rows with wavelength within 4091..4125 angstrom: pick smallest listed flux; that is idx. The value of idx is 50.79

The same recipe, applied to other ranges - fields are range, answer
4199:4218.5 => 54.67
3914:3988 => 6.382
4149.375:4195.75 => 56.87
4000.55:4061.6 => 35.06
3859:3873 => 14.71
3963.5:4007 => 8.439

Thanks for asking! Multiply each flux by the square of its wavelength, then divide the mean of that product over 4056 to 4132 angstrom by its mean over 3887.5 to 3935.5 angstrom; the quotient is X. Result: 1.97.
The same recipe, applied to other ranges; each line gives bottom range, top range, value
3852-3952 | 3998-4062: 2.03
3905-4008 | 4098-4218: 1.86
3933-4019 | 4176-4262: 1.70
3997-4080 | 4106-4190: 1.15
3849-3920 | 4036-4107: 1.97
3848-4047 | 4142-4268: 1.75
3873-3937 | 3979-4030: 1.82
